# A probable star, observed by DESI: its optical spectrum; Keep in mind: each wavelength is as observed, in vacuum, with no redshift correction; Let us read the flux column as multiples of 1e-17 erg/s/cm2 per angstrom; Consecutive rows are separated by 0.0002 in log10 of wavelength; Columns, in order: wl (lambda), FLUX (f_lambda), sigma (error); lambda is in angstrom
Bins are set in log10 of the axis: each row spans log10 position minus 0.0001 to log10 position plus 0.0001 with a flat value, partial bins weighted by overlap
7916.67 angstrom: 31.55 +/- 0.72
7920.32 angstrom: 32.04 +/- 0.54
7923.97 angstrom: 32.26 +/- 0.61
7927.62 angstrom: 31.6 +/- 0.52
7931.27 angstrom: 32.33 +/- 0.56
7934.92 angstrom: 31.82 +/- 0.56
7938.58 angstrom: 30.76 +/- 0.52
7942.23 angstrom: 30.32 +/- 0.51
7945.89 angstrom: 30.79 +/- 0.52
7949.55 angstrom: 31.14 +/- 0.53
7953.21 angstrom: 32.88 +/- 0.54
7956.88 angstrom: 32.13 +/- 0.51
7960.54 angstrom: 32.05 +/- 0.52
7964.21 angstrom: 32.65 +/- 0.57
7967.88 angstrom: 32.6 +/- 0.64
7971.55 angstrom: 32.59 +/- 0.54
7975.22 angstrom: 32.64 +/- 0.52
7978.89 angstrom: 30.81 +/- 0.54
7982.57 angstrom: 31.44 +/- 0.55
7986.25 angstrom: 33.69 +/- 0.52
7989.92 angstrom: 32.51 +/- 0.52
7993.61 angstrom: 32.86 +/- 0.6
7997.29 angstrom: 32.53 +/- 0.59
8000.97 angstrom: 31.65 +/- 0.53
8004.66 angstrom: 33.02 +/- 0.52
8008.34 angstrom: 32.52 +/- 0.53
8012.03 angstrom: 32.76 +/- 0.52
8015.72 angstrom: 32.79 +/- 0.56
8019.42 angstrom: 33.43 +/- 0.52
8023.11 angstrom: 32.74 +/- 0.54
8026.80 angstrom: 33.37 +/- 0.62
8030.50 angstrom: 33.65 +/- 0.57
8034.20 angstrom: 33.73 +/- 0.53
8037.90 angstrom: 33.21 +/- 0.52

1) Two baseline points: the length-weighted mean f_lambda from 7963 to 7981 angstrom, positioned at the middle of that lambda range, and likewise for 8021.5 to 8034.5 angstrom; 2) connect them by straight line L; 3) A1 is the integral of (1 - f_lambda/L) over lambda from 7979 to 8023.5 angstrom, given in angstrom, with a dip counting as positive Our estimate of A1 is 0.3 angstrom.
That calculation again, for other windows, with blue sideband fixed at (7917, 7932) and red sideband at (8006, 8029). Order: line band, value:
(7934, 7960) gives 0.6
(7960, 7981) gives 0.2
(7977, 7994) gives 0.2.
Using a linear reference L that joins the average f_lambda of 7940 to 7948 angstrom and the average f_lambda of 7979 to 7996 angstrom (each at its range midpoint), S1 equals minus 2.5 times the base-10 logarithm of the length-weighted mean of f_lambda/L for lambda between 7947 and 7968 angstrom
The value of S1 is -0.034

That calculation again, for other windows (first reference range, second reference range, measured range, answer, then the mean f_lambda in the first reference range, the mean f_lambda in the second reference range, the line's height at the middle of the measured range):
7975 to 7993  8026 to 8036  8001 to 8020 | 0.008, 32.2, 33.6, 33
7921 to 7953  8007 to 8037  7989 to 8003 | 0.009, 31.5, 33.1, 32.6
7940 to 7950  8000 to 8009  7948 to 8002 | -0.024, 30.7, 32.5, 31.6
